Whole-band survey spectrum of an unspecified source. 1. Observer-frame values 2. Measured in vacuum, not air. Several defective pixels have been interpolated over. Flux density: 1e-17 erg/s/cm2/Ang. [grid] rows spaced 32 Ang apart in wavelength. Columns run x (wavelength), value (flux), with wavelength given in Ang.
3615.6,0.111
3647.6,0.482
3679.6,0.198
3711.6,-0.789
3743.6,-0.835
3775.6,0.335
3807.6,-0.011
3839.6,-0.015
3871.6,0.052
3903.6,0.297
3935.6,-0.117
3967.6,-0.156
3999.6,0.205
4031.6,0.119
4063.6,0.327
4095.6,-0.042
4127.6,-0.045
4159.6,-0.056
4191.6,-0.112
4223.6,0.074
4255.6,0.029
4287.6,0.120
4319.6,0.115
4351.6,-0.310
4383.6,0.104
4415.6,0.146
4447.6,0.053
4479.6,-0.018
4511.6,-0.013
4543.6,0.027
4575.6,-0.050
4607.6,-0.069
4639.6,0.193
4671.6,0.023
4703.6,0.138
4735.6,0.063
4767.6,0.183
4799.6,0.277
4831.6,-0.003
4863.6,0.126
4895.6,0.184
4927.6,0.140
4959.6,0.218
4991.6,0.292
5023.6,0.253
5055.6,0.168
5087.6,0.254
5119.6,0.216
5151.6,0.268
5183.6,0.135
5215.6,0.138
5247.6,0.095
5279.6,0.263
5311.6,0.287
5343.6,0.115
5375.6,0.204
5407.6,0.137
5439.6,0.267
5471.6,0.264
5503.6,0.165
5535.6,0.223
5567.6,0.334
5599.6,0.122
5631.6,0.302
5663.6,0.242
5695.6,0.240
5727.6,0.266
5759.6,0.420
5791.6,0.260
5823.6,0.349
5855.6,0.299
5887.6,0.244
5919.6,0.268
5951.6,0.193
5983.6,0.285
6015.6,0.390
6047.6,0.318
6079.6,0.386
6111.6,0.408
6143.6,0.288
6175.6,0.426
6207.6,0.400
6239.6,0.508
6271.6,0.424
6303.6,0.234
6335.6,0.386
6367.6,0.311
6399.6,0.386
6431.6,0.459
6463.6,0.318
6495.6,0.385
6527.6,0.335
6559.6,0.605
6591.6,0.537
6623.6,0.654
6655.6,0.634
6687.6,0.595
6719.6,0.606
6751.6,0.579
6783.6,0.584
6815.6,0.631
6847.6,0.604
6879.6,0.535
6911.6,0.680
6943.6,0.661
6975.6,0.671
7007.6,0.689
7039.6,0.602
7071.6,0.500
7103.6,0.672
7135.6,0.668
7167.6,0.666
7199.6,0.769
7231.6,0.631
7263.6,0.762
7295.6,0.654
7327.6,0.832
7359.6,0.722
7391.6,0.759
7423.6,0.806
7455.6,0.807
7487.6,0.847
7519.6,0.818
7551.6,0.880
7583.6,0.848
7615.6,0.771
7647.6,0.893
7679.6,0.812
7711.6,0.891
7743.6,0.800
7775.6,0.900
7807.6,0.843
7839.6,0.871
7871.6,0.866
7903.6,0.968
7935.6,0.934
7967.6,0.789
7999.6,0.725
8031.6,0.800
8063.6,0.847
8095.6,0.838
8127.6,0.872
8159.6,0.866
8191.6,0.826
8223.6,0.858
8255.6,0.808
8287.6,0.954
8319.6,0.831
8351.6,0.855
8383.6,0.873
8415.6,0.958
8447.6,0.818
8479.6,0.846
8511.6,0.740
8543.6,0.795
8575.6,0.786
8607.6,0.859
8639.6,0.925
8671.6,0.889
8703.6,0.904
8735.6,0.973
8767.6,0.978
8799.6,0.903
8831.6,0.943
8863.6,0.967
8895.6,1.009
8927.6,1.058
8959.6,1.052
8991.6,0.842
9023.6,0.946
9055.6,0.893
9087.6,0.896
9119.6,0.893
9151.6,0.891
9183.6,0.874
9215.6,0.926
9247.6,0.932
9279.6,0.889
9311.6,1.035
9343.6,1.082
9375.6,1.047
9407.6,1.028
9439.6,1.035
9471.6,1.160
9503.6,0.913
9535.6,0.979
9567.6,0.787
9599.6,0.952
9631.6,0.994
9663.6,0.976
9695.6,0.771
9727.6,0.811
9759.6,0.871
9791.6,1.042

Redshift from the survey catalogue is 0.65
